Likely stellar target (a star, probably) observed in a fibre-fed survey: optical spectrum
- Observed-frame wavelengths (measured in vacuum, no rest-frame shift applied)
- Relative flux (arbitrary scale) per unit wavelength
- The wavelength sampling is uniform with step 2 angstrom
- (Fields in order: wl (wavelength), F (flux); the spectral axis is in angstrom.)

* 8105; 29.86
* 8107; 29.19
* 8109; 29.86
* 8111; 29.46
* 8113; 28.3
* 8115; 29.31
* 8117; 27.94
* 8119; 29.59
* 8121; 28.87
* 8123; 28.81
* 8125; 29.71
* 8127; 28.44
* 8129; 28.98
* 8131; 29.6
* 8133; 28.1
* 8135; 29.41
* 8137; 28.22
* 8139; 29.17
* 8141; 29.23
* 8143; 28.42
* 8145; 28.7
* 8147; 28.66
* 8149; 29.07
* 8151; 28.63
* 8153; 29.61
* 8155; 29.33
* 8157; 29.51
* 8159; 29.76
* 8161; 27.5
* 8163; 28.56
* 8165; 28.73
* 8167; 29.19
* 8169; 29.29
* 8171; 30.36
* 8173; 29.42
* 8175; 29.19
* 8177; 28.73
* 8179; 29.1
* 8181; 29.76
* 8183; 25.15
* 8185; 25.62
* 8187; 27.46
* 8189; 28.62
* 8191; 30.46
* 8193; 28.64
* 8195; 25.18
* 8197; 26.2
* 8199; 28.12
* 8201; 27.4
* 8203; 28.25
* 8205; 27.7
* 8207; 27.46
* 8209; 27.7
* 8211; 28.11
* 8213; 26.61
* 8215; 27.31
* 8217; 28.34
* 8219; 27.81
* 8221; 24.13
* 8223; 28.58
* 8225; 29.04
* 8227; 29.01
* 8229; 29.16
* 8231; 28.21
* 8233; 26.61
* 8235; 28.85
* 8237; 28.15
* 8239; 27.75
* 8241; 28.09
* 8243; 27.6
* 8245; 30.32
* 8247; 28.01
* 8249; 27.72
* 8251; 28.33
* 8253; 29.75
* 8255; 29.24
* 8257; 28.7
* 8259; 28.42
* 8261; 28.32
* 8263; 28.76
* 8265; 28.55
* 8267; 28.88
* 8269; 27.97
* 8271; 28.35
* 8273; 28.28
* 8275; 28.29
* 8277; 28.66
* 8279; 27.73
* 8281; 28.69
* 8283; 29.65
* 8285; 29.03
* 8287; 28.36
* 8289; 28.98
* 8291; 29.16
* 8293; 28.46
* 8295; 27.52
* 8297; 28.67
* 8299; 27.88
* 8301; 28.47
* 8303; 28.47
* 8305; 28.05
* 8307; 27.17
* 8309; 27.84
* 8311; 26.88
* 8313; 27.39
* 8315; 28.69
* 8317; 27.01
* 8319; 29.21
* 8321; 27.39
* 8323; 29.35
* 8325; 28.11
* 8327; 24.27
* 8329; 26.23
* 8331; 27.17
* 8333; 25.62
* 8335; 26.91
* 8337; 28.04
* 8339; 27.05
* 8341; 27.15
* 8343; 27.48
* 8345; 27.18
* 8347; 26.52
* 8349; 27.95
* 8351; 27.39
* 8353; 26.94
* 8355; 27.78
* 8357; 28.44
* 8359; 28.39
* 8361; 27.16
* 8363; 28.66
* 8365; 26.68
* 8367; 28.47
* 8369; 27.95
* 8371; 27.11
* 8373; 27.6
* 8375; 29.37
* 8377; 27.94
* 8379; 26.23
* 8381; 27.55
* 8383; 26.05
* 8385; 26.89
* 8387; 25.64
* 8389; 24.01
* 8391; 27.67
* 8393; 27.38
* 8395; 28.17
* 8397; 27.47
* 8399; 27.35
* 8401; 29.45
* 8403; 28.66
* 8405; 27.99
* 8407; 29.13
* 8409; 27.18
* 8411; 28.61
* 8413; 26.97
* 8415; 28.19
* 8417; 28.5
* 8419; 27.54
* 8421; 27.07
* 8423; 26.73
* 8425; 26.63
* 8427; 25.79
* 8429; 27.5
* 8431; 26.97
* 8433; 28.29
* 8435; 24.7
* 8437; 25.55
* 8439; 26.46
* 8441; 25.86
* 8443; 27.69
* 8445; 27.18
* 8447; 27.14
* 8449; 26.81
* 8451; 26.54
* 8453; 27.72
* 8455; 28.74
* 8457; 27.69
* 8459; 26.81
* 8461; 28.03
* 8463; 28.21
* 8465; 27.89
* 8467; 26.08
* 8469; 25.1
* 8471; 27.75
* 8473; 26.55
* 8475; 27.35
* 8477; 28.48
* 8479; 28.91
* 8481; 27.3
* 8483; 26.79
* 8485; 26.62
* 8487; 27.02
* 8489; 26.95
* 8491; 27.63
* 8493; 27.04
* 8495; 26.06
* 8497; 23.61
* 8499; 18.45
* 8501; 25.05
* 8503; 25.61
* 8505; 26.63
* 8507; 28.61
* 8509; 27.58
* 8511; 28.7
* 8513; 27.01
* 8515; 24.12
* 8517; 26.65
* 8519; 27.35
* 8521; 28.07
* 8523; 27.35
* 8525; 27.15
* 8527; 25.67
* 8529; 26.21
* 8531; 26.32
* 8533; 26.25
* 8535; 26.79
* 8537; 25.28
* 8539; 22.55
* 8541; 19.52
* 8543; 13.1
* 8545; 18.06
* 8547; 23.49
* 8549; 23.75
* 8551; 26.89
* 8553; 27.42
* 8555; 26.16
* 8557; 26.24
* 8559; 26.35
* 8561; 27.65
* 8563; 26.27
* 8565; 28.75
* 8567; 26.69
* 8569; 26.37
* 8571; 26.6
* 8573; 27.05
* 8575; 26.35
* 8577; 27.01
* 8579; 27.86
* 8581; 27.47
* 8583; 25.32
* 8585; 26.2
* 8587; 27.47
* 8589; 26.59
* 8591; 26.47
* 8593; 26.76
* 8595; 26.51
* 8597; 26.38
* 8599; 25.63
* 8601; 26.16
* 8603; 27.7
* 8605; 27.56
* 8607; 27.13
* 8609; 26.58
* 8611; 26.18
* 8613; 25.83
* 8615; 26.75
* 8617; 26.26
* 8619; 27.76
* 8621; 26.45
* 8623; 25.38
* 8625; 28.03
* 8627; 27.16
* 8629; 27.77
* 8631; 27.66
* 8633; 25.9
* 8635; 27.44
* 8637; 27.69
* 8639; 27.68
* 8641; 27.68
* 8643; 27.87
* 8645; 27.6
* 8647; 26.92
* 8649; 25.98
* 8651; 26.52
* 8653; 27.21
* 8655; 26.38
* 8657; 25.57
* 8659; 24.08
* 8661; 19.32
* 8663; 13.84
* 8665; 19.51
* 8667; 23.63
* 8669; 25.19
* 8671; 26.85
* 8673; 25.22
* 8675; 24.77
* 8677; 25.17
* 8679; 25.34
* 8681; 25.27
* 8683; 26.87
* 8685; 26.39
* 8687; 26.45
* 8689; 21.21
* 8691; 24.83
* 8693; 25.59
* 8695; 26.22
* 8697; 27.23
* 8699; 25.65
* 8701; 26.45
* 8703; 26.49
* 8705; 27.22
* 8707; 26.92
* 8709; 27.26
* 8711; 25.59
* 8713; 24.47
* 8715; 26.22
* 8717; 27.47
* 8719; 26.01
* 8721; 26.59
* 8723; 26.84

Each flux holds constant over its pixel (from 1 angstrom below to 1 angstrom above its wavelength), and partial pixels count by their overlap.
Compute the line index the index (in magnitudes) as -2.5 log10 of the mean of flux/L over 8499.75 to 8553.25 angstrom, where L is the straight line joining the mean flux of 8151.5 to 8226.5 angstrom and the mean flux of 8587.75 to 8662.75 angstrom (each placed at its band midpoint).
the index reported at 0.07 mag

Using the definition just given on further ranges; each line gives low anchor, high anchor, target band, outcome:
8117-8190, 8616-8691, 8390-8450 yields -0.01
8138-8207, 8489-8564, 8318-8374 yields -0.02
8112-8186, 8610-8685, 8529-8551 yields 0.15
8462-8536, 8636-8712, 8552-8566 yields -0.03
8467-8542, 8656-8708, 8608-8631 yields -0.07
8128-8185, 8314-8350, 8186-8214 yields 0.03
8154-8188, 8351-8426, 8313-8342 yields 0.02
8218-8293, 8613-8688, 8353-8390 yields 0.01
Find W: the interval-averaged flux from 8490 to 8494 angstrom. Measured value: 27.3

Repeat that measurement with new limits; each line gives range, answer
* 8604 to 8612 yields 26.9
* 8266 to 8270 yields 28.4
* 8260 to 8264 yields 28.5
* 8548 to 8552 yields 25.3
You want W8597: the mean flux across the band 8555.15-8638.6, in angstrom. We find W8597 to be 26.8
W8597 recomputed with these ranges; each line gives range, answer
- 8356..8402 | 27.5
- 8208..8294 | 28.3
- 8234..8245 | 28.3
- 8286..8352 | 27.6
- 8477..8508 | 26.2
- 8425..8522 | 26.8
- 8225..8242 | 28.3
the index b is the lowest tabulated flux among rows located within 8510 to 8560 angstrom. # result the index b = 13.1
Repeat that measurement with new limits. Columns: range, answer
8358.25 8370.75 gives 26.68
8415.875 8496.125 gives 24.7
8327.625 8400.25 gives 24.01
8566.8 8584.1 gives 25.32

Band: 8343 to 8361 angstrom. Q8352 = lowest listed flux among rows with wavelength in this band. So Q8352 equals 26.52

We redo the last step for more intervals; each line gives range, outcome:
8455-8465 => 26.81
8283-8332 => 24.27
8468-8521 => 18.45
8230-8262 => 26.61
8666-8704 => 21.21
